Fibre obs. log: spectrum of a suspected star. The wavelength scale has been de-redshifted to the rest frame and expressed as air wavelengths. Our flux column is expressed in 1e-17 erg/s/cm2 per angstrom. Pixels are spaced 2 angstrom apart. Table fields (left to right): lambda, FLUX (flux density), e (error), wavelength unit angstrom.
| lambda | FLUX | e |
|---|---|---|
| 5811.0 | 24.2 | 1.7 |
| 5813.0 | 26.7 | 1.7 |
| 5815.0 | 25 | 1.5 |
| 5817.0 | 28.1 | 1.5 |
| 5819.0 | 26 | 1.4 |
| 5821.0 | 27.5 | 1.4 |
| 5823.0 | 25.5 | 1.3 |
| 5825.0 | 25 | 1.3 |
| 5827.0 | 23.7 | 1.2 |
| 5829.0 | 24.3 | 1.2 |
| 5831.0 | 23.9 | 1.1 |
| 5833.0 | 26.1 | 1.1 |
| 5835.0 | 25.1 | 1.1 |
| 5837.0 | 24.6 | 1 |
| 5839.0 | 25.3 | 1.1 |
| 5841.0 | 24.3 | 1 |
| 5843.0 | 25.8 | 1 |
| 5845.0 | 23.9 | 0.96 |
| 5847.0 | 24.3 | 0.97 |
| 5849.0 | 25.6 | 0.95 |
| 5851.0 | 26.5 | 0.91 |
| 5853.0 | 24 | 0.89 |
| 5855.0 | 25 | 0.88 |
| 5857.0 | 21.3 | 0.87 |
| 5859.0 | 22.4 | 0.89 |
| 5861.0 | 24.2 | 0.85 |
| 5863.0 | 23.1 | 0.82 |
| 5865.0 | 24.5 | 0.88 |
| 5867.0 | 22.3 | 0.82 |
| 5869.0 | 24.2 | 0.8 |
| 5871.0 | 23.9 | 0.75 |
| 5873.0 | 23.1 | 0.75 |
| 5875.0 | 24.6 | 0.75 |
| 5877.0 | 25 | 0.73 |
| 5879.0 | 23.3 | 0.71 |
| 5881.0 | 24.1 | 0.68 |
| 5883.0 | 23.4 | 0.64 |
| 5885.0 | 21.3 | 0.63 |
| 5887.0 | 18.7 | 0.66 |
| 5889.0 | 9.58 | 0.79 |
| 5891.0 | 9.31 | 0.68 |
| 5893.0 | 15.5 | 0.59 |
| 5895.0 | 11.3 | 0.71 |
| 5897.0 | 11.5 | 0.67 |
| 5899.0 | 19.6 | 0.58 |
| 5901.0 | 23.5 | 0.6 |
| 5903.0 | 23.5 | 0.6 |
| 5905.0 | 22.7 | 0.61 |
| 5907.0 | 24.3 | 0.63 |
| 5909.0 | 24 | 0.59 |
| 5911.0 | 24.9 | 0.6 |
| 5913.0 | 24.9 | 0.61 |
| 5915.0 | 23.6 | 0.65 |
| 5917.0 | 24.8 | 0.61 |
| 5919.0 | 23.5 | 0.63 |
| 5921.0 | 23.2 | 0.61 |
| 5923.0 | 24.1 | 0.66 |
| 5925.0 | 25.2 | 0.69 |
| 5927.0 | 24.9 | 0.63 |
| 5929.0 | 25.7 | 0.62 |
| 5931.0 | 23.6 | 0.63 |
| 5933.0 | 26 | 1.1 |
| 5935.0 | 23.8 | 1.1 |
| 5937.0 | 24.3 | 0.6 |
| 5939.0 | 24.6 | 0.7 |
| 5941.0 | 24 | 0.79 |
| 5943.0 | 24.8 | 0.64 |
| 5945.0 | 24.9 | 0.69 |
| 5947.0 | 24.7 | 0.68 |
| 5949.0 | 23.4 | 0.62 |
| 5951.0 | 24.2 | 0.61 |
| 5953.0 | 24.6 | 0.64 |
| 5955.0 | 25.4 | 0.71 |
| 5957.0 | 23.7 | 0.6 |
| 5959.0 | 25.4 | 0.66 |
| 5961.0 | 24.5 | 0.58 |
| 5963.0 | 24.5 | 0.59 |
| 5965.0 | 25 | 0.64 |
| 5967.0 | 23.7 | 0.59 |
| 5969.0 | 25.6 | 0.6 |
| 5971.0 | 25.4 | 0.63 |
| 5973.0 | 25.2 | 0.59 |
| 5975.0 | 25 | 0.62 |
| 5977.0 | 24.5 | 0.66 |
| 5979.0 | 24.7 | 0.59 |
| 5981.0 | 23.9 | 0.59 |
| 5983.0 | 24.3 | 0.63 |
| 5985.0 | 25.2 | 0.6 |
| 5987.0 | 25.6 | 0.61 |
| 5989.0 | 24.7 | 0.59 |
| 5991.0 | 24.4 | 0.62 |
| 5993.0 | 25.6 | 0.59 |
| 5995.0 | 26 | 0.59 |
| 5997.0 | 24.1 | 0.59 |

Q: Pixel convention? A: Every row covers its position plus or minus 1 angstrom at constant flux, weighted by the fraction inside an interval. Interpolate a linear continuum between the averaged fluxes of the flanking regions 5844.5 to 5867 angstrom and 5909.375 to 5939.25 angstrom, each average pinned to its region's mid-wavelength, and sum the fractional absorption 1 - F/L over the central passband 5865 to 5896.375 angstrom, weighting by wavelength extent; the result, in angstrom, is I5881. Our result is 5.37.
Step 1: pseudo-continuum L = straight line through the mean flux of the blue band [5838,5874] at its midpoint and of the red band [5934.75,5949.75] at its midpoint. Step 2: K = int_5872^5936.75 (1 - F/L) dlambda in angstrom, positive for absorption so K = 6.5 angstrom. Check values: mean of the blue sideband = 24.1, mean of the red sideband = 24.4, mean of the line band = 21.8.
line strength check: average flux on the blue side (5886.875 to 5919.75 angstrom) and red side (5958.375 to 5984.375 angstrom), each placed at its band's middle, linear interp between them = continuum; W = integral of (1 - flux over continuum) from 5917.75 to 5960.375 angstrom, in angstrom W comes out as -4.11 angstrom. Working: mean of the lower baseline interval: 19.7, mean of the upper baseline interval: 24.7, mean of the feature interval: 24.5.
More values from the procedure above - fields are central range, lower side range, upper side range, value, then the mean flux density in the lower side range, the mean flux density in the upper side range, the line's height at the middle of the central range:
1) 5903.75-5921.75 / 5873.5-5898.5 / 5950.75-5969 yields -3.0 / 18.3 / 24.6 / 20.6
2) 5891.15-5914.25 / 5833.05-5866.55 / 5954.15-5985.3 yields 4.1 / 24.4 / 24.7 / 24.5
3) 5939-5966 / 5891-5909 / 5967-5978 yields -1.5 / 18.7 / 25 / 23.3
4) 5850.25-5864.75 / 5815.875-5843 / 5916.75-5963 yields 0.8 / 25.4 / 24.5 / 25.1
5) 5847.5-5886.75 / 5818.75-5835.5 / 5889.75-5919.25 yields -1.8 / 25.2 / 20.3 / 22.7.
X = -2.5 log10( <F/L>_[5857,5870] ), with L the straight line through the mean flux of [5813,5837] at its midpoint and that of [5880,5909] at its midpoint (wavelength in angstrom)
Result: -0.08 mag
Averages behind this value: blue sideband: 25.5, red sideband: 18.6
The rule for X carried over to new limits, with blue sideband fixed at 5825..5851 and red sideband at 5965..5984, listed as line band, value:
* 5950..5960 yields 0.00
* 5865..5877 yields 0.04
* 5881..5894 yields 0.42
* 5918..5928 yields 0.03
